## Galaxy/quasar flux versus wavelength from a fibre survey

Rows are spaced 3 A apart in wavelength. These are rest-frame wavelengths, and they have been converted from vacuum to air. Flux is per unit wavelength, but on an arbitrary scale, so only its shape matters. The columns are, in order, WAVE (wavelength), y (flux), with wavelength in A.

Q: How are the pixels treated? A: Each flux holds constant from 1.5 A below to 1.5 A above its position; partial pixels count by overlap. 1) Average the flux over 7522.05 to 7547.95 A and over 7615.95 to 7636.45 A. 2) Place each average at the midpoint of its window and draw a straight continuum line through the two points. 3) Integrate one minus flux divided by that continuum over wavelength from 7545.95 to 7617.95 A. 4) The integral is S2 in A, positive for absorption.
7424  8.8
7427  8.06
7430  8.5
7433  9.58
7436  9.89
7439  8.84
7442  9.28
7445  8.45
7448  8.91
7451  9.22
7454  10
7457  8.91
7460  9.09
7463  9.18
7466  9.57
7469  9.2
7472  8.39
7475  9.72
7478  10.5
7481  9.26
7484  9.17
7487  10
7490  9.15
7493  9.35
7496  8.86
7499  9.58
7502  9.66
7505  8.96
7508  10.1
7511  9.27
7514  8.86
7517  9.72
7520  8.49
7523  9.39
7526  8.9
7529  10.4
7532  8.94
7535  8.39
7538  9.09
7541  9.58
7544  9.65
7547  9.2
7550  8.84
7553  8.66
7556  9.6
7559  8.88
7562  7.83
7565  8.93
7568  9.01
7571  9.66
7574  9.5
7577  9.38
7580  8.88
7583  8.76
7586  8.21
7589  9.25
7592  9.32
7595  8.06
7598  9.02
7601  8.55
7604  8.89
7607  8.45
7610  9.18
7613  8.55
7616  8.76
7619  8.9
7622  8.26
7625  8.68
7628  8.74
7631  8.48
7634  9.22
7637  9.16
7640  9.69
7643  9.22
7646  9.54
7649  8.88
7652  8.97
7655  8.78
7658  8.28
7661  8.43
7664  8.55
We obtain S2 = 0.9 A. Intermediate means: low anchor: 9.28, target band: 8.89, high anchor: 8.74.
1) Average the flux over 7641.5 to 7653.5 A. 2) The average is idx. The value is 9.15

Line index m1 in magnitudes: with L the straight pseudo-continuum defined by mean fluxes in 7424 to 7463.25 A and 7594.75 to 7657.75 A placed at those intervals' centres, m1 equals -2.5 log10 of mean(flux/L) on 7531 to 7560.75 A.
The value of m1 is -0.015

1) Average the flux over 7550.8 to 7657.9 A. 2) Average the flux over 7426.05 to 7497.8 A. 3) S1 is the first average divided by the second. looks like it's 1.0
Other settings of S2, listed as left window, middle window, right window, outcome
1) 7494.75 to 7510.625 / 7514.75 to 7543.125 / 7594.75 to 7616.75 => 0.1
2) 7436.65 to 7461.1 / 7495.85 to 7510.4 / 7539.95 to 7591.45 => -0.6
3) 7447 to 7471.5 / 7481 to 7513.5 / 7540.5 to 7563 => -0.8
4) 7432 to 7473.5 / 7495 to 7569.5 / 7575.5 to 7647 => -1.1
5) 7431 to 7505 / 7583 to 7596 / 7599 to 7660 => 0.3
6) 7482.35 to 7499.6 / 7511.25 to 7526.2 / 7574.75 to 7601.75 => 0.2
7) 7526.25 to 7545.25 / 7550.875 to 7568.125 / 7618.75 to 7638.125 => 0.7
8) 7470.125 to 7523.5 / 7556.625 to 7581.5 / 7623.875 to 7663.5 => 0.3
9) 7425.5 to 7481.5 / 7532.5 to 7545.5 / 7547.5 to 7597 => -0.2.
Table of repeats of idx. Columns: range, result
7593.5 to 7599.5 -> 8.54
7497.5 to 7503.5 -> 9.62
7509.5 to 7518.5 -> 9.28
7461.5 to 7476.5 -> 9.21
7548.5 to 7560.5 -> 8.99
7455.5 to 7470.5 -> 9.19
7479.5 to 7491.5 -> 9.4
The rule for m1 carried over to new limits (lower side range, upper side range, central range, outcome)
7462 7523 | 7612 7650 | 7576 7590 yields 0.03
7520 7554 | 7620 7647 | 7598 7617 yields 0.03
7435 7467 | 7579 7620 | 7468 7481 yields -0.04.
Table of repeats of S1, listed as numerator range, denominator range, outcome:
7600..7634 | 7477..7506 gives 0.92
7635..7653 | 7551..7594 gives 1.03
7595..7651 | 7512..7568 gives 0.98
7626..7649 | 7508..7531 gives 0.98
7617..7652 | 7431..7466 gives 0.97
